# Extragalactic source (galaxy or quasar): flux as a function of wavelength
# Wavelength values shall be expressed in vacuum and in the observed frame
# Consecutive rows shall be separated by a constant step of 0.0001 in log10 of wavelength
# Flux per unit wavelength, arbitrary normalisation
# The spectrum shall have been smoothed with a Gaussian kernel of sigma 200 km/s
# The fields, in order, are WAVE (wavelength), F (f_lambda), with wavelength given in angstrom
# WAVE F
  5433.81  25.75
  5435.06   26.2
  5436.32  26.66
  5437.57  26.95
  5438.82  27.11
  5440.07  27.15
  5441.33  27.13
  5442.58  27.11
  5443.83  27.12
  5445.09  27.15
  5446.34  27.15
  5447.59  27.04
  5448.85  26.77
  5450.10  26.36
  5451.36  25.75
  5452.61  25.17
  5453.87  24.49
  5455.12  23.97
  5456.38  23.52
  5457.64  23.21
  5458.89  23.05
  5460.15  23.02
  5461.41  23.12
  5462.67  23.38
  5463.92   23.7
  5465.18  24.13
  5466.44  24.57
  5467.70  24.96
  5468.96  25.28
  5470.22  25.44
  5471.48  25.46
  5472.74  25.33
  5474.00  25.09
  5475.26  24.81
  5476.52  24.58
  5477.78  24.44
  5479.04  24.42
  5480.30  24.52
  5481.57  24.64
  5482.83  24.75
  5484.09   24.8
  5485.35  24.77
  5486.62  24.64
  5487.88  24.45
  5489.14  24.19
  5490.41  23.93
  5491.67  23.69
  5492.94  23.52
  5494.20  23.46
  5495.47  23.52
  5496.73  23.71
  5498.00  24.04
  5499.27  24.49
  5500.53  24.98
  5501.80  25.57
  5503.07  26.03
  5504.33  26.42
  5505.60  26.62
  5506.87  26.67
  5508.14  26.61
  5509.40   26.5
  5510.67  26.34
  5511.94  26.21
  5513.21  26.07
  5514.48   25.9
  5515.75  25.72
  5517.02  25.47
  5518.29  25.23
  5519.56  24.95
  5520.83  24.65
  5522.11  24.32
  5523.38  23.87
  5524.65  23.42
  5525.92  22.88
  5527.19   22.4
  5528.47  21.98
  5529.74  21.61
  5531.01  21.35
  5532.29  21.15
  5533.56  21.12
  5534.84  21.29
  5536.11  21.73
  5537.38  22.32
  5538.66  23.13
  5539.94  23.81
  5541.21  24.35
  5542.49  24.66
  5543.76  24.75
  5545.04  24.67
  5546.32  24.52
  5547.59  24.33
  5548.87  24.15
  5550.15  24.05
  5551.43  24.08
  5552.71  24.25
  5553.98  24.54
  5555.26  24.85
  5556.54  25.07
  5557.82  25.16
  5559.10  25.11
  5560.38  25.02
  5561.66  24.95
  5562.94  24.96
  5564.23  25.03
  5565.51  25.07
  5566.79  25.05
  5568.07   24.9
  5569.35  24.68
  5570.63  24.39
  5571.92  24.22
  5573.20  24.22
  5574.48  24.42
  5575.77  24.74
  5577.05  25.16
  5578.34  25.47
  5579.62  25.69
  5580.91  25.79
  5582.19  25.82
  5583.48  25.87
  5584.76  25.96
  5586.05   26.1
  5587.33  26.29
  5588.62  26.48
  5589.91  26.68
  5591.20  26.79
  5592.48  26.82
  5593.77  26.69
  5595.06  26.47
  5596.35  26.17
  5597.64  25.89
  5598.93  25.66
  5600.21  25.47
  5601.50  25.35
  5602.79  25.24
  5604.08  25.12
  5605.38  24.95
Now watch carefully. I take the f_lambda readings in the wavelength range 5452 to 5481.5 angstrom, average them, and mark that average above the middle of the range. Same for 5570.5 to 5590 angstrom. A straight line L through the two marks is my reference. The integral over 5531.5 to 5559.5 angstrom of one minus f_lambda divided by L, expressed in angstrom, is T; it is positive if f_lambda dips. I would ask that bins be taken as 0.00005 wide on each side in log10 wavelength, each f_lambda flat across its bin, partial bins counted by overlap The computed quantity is 1.5 angstrom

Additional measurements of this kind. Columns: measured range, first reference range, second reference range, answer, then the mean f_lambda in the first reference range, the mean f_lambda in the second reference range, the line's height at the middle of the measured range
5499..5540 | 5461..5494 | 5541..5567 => 0.5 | 24.5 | 24.7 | 24.6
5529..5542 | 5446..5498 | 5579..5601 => 1.6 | 24.5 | 26.2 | 25.4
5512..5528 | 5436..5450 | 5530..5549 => -0.5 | 27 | 23.1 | 23.9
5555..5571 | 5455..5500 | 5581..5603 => 0.4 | 24.2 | 26.1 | 25.6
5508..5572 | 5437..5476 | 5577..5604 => 3.7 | 25.3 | 26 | 25.7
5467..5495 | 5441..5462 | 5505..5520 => 1.2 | 25.3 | 26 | 25.7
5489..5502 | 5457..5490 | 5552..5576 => 0.2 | 24.4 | 24.8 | 24.5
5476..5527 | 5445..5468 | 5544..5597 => 0.1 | 24.7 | 25.2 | 24.9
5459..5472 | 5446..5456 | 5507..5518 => 0.8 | 25.7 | 26.1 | 25.8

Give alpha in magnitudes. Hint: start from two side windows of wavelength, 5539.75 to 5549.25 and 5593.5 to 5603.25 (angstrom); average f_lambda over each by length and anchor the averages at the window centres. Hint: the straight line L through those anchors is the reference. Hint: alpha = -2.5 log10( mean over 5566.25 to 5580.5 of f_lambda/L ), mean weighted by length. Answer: 0.017 mag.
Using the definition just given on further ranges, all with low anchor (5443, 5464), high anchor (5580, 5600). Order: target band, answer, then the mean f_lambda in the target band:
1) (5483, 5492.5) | 0.04 mag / 24.4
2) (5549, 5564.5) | 0.05 mag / 24.7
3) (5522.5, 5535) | 0.16 mag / 22.2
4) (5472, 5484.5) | 0.02 mag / 24.7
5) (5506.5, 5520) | -0.02 mag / 26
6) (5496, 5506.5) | 0.01 mag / 25.3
